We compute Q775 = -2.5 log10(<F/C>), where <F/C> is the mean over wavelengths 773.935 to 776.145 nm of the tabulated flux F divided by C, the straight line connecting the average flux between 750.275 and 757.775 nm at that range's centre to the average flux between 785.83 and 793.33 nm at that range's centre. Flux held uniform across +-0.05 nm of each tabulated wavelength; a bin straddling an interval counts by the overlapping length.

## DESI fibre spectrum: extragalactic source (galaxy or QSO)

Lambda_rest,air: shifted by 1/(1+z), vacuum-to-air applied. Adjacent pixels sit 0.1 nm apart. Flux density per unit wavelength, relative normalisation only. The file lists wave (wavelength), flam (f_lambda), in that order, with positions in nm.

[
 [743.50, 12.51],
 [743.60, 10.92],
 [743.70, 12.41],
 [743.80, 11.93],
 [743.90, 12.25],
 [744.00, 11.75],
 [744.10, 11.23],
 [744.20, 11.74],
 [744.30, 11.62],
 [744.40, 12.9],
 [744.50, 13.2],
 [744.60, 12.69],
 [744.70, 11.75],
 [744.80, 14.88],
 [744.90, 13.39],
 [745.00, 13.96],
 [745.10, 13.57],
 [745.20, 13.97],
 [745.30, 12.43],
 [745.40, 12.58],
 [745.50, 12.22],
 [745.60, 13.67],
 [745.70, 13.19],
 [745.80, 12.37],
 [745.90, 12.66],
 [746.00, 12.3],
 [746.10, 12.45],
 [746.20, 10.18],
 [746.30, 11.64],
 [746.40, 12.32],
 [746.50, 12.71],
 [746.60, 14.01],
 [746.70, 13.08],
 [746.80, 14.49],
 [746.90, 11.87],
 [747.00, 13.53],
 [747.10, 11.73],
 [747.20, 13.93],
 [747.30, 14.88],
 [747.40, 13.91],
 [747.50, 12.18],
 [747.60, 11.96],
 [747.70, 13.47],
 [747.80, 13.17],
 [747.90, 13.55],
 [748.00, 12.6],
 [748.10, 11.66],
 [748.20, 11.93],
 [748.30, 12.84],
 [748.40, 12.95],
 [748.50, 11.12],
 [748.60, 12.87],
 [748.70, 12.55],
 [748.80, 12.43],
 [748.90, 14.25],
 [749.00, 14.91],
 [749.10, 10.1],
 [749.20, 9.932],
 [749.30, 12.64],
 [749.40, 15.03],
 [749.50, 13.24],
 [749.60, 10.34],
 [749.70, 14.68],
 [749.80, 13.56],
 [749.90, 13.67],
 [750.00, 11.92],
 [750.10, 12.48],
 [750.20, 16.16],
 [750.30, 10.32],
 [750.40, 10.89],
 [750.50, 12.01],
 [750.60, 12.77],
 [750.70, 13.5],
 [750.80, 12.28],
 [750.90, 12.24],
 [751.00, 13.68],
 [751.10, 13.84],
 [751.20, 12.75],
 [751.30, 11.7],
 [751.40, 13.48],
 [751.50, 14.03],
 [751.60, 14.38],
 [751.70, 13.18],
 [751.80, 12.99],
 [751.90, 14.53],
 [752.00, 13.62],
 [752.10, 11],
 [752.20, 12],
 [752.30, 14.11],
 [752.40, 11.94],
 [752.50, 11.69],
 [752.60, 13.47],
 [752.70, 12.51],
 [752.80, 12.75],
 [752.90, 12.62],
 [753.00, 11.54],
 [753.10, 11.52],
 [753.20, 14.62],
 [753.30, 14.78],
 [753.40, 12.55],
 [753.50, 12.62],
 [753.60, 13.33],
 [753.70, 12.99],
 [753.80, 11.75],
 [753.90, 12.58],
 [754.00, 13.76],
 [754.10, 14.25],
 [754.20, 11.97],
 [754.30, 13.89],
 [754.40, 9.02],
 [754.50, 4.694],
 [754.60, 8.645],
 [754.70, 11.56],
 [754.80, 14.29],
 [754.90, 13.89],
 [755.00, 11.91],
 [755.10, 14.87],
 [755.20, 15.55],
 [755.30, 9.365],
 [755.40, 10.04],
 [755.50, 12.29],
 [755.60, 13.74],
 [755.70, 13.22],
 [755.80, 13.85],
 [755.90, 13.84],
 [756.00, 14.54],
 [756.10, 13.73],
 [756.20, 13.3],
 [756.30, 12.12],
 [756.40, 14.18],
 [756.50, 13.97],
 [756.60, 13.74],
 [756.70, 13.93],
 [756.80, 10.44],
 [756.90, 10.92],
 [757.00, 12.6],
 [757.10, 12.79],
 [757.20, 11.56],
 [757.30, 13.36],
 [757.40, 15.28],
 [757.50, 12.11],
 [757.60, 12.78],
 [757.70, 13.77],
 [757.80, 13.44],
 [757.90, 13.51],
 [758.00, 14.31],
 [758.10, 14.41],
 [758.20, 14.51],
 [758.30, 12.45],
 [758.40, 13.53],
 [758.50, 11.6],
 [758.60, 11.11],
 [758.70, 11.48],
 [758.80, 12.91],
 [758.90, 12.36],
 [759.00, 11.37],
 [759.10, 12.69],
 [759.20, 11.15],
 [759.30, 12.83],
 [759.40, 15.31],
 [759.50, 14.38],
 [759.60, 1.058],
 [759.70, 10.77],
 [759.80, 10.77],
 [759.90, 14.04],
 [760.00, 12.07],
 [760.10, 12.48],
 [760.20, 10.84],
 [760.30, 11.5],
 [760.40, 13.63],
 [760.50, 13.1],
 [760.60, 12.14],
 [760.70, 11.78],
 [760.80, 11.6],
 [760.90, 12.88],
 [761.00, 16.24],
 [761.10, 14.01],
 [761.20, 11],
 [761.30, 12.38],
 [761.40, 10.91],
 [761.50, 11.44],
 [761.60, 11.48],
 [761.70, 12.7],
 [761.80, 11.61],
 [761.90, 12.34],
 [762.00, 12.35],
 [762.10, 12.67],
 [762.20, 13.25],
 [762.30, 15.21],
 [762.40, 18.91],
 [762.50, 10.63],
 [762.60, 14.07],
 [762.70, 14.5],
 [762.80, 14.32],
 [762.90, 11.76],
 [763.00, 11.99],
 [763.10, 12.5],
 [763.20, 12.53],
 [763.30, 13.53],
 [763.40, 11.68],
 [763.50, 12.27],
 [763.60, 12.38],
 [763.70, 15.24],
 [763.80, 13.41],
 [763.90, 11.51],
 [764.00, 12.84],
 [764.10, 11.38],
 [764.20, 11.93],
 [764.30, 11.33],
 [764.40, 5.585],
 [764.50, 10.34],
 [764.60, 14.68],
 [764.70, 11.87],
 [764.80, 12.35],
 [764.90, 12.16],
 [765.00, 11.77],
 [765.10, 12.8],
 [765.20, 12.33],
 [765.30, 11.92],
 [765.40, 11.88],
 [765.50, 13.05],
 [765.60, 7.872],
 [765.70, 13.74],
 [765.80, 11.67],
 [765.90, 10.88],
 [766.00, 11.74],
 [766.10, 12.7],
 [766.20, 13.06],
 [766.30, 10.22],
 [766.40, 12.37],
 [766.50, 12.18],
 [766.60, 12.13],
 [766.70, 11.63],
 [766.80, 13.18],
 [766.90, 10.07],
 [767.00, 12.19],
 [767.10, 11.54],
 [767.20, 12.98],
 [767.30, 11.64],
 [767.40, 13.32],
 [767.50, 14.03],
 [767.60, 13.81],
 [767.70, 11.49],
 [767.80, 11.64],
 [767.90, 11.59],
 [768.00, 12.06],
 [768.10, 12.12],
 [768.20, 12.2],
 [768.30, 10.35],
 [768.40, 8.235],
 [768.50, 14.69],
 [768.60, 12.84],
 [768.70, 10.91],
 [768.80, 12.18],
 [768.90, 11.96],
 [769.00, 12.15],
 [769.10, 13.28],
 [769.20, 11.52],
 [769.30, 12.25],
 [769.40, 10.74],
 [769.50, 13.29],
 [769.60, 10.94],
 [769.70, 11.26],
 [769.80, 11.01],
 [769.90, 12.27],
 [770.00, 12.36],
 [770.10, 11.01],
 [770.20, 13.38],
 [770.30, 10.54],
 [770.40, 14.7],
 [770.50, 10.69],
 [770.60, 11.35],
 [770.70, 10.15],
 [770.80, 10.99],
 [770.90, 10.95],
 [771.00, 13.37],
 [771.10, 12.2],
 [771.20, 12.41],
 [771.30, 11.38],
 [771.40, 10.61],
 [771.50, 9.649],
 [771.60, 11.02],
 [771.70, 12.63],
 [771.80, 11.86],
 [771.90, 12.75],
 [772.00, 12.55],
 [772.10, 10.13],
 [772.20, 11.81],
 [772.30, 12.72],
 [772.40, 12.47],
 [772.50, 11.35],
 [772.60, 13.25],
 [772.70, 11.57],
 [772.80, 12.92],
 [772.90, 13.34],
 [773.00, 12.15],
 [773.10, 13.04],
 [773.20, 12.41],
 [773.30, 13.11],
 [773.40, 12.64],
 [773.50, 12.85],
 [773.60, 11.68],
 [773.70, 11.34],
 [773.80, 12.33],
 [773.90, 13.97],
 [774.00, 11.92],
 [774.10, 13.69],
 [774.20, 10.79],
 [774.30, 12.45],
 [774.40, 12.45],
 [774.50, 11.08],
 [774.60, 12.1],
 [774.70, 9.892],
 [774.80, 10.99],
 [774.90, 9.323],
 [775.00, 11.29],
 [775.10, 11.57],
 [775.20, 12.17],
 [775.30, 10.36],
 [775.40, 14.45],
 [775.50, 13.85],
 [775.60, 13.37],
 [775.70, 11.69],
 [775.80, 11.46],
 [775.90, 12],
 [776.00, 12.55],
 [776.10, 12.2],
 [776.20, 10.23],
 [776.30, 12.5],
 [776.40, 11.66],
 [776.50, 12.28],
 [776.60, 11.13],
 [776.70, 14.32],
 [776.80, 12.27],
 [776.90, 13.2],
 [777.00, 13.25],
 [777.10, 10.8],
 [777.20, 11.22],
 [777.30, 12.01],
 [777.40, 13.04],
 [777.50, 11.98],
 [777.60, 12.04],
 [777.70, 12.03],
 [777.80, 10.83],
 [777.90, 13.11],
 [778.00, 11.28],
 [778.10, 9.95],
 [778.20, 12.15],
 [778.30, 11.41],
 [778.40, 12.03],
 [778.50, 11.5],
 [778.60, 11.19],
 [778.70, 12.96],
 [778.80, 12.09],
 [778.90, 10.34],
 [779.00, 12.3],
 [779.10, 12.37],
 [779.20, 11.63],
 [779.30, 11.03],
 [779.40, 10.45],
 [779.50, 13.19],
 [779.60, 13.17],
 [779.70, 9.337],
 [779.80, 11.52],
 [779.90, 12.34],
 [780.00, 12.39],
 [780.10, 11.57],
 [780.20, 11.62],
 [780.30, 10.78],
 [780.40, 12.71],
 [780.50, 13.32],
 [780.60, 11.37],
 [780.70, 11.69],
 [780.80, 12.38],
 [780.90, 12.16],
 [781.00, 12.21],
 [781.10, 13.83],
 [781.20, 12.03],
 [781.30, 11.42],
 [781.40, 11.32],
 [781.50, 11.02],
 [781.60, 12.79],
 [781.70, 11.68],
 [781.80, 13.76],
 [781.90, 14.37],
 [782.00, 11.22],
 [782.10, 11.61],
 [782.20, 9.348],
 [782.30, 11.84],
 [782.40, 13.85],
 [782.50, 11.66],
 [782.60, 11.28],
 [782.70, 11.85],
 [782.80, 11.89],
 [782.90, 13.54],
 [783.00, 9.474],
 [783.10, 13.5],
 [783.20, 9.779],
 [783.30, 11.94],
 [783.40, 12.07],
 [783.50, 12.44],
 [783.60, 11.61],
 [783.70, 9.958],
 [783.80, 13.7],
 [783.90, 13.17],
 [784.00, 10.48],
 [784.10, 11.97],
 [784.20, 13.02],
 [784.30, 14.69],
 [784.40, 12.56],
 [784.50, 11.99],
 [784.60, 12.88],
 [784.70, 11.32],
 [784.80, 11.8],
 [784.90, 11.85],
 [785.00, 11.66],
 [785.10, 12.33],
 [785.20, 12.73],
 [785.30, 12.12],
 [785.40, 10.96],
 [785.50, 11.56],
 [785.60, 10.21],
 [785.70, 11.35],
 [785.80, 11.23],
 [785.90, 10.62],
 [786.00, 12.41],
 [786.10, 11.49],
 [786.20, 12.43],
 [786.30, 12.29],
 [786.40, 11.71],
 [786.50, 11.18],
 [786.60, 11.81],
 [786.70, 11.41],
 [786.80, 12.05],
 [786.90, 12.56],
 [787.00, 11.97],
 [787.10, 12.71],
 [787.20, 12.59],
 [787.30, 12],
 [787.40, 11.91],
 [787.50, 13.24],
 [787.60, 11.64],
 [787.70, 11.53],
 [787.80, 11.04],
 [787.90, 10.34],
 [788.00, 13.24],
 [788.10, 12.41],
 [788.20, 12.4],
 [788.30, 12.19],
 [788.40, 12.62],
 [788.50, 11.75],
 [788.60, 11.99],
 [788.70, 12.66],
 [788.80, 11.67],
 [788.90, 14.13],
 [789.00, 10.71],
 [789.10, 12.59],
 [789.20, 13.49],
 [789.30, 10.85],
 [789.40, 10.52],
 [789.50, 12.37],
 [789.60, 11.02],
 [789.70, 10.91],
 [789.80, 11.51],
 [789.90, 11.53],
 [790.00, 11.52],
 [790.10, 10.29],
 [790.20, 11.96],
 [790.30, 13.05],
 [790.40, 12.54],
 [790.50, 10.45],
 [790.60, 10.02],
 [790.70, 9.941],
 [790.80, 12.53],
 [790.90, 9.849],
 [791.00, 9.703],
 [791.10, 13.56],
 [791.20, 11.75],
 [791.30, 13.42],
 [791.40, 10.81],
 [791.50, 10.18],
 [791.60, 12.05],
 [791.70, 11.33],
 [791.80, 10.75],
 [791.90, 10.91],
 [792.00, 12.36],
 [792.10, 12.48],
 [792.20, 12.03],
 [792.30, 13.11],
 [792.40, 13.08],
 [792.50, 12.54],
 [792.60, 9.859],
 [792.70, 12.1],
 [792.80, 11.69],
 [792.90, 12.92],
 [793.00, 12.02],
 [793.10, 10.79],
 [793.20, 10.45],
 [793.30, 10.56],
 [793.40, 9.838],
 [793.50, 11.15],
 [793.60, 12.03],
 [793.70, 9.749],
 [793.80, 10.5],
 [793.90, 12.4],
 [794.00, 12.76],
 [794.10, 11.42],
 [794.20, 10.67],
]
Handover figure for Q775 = 0.02 mag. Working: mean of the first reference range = 12.7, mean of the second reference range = 11.8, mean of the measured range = 11.9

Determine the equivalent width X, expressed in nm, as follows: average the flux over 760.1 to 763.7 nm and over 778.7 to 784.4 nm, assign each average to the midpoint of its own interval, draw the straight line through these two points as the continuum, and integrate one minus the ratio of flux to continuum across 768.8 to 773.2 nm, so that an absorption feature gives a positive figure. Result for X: 0.17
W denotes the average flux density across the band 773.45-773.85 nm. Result 12.1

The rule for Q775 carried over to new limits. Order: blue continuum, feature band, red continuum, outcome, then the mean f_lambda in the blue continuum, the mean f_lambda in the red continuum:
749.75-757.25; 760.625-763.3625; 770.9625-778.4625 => -0.04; 12.7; 12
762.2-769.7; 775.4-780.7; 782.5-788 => 0.00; 12.2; 11.9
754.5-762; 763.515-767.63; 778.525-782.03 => 0.03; 12.5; 12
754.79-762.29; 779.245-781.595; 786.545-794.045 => 0.01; 12.6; 11.7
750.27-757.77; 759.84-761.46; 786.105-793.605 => 0.00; 12.7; 11.7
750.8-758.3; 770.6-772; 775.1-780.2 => 0.06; 12.8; 12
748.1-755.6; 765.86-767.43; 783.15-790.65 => 0.03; 12.6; 11.9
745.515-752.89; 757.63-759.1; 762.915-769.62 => -0.04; 12.8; 12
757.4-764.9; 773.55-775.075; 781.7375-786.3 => 0.04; 12.5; 11.9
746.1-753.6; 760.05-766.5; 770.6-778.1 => 0.00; 12.8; 12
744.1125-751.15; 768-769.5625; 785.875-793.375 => 0.03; 12.8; 11.8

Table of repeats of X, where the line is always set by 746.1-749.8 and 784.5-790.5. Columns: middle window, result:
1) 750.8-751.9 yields -0.050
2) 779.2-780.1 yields 0.028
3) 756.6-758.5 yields -0.082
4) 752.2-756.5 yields -0.007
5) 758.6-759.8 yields 0.102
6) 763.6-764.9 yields 0.051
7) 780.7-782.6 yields -0.017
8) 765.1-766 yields 0.045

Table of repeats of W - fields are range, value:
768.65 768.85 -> 11.5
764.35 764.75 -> 10.6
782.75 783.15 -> 12.1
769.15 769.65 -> 11.7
